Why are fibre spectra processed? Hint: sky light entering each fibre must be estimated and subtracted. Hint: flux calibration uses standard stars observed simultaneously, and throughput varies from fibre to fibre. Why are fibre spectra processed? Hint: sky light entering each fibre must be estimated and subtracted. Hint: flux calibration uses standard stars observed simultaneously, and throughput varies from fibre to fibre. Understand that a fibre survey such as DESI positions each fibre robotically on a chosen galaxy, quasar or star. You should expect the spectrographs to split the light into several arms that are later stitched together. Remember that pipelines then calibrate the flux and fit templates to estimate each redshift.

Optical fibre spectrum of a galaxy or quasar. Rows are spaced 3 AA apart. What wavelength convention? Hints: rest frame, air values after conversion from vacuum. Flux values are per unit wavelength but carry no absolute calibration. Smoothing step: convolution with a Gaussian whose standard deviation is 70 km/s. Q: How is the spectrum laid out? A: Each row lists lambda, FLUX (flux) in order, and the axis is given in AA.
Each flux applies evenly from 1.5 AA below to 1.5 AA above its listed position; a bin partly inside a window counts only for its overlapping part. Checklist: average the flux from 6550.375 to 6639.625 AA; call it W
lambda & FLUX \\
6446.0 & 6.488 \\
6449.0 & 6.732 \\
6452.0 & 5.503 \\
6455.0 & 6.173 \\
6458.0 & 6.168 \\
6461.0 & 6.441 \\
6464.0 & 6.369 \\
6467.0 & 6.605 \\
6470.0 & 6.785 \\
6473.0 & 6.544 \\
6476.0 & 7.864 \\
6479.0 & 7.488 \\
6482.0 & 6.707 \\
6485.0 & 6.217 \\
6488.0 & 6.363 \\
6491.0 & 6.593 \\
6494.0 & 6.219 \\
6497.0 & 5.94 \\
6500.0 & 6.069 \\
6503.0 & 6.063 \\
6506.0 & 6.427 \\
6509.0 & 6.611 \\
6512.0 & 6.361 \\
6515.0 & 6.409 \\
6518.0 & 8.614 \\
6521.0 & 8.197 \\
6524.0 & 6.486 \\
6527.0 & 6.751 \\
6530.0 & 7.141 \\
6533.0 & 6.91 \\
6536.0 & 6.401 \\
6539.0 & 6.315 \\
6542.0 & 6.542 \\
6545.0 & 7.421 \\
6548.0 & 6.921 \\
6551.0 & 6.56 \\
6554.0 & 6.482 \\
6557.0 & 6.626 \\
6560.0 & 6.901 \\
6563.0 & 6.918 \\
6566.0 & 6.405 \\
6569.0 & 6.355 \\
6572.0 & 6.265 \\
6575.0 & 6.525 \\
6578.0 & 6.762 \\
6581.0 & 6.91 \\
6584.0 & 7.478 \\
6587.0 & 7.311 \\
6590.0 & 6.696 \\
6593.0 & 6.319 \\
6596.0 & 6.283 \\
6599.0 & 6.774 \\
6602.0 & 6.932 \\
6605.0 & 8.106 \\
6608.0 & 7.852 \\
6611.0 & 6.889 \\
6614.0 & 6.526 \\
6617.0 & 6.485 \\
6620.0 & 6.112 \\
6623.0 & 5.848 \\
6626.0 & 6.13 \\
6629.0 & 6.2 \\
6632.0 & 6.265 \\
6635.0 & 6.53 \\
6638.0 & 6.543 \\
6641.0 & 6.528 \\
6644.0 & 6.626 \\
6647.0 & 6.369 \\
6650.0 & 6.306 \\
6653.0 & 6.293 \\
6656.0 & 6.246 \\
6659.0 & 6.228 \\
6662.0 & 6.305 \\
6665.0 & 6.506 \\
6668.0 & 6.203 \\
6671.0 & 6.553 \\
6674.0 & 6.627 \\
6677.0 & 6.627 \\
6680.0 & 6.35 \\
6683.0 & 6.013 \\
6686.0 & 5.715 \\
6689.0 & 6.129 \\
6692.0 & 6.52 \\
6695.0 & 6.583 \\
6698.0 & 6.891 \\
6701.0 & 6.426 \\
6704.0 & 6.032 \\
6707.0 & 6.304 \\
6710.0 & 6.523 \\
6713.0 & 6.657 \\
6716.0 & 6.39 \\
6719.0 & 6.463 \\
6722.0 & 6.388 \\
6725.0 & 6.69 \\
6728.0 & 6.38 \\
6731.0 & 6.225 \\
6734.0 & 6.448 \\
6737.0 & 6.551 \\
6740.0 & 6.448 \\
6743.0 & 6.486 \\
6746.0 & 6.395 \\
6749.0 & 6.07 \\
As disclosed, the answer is 6.67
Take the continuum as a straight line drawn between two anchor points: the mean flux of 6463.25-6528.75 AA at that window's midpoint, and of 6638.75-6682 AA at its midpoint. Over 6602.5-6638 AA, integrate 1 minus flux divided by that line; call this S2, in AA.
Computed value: -0.82 AA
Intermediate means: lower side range 6.72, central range 6.64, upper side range 6.41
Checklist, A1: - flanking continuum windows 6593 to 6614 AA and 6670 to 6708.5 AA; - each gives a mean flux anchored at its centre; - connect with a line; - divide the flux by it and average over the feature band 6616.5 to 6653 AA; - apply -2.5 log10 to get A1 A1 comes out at 0.08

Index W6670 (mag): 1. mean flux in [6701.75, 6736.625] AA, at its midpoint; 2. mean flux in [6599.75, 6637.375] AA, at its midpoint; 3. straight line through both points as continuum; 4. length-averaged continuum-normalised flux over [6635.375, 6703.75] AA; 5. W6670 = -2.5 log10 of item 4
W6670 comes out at 0.02 mag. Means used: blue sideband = 6.66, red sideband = 6.41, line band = 6.39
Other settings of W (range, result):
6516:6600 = 6.83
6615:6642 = 6.29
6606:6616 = 7.11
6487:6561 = 6.69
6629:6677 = 6.41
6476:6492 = 6.79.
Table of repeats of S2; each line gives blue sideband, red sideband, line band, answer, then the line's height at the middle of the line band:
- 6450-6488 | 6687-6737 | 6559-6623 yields -2.72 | 6.5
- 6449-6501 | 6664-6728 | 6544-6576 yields -1.02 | 6.46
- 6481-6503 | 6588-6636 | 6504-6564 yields -4.16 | 6.4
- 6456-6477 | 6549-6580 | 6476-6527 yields -0.67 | 6.62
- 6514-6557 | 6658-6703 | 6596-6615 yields -1.32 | 6.66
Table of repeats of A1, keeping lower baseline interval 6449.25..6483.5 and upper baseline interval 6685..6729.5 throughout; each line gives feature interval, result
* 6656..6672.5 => 0.017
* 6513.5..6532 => -0.109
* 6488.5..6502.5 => 0.064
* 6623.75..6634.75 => 0.045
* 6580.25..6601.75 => -0.052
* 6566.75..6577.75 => 0.016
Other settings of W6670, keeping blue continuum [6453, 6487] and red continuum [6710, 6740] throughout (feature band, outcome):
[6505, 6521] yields -0.064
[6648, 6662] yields 0.041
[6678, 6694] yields 0.055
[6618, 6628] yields 0.082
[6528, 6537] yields -0.038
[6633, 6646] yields -0.002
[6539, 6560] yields -0.024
